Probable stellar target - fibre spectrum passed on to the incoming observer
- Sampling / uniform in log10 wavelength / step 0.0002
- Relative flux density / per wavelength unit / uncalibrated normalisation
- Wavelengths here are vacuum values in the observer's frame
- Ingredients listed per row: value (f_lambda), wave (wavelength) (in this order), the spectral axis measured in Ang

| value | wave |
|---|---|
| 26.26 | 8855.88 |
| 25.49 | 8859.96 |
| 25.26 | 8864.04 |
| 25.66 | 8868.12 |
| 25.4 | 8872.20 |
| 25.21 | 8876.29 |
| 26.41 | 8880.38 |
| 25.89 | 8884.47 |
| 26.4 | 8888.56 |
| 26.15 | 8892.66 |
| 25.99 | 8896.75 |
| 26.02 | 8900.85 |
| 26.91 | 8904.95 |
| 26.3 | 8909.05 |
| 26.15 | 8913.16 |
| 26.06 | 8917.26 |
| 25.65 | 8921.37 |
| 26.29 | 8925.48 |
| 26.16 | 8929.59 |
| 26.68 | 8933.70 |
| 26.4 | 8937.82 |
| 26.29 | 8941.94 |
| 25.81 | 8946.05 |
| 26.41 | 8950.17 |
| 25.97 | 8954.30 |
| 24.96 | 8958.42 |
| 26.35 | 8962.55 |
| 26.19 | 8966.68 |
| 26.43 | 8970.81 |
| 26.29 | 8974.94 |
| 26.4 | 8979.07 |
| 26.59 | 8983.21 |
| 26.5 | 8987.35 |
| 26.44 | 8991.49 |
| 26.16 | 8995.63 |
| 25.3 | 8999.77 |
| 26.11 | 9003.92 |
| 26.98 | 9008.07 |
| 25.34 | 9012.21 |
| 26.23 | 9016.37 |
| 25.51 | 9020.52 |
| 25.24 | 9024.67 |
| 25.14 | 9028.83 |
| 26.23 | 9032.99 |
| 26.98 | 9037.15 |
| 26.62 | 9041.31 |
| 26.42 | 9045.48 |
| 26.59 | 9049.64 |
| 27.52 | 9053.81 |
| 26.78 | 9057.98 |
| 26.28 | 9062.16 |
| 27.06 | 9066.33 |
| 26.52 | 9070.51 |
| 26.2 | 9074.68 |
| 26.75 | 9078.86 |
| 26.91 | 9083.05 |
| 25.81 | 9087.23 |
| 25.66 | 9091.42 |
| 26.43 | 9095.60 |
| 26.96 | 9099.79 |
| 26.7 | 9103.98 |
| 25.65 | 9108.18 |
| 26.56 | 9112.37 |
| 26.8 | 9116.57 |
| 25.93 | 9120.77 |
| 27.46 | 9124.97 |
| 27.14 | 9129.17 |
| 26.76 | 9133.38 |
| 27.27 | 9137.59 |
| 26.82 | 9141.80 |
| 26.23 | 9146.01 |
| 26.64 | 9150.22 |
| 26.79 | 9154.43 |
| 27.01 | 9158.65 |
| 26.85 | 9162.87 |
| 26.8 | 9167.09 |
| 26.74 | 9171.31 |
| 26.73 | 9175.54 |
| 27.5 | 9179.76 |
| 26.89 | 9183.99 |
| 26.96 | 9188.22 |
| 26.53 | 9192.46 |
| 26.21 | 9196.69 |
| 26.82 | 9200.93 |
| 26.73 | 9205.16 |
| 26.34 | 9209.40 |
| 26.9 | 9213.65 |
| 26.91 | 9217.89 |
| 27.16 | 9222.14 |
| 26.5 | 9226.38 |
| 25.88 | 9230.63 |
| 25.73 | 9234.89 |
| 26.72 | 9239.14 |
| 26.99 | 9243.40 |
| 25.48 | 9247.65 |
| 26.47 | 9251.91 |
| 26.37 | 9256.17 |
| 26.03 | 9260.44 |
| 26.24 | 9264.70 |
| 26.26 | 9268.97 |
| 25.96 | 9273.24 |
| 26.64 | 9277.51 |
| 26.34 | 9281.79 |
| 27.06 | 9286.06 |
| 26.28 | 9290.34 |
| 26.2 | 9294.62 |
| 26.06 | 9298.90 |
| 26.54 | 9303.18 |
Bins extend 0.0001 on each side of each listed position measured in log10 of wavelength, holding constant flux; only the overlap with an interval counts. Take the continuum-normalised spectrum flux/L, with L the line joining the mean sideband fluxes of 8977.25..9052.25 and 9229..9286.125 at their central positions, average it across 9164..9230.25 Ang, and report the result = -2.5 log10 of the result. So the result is -0.02 mag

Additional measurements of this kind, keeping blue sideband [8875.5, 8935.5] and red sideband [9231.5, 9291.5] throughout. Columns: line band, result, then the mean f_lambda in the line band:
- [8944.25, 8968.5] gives 0.01 mag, 25.9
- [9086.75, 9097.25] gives 0.01 mag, 26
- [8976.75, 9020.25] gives 0.00 mag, 26.2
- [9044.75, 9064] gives -0.02 mag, 26.7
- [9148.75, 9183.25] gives -0.03 mag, 26.9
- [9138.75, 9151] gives -0.01 mag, 26.6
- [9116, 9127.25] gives -0.02 mag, 26.7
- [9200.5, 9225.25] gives -0.02 mag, 26.8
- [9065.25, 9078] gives -0.01 mag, 26.6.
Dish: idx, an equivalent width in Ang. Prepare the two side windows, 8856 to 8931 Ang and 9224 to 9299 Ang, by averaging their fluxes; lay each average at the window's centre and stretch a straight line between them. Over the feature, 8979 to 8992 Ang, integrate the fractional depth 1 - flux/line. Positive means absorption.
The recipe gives -0.2 Ang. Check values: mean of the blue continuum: 26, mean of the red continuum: 26.3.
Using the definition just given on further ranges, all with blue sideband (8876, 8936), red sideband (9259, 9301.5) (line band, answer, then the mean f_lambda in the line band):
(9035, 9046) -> -0.2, 26.7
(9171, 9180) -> -0.2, 26.9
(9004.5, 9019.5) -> 0.1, 26.1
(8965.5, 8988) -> -0.2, 26.4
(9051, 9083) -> -0.6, 26.7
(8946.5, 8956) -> 0.0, 26.1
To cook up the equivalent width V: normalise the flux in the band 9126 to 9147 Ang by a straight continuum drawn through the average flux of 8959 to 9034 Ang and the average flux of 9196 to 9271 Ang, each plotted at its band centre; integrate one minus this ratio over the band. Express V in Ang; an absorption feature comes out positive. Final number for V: -0.5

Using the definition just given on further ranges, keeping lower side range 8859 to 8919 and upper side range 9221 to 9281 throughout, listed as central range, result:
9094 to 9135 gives -0.73 Ang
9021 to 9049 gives 0.01 Ang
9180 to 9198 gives -0.35 Ang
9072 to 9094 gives -0.11 Ang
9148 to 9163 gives -0.34 Ang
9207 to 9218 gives -0.17 Ang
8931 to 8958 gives -0.17 Ang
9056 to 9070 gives -0.30 Ang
